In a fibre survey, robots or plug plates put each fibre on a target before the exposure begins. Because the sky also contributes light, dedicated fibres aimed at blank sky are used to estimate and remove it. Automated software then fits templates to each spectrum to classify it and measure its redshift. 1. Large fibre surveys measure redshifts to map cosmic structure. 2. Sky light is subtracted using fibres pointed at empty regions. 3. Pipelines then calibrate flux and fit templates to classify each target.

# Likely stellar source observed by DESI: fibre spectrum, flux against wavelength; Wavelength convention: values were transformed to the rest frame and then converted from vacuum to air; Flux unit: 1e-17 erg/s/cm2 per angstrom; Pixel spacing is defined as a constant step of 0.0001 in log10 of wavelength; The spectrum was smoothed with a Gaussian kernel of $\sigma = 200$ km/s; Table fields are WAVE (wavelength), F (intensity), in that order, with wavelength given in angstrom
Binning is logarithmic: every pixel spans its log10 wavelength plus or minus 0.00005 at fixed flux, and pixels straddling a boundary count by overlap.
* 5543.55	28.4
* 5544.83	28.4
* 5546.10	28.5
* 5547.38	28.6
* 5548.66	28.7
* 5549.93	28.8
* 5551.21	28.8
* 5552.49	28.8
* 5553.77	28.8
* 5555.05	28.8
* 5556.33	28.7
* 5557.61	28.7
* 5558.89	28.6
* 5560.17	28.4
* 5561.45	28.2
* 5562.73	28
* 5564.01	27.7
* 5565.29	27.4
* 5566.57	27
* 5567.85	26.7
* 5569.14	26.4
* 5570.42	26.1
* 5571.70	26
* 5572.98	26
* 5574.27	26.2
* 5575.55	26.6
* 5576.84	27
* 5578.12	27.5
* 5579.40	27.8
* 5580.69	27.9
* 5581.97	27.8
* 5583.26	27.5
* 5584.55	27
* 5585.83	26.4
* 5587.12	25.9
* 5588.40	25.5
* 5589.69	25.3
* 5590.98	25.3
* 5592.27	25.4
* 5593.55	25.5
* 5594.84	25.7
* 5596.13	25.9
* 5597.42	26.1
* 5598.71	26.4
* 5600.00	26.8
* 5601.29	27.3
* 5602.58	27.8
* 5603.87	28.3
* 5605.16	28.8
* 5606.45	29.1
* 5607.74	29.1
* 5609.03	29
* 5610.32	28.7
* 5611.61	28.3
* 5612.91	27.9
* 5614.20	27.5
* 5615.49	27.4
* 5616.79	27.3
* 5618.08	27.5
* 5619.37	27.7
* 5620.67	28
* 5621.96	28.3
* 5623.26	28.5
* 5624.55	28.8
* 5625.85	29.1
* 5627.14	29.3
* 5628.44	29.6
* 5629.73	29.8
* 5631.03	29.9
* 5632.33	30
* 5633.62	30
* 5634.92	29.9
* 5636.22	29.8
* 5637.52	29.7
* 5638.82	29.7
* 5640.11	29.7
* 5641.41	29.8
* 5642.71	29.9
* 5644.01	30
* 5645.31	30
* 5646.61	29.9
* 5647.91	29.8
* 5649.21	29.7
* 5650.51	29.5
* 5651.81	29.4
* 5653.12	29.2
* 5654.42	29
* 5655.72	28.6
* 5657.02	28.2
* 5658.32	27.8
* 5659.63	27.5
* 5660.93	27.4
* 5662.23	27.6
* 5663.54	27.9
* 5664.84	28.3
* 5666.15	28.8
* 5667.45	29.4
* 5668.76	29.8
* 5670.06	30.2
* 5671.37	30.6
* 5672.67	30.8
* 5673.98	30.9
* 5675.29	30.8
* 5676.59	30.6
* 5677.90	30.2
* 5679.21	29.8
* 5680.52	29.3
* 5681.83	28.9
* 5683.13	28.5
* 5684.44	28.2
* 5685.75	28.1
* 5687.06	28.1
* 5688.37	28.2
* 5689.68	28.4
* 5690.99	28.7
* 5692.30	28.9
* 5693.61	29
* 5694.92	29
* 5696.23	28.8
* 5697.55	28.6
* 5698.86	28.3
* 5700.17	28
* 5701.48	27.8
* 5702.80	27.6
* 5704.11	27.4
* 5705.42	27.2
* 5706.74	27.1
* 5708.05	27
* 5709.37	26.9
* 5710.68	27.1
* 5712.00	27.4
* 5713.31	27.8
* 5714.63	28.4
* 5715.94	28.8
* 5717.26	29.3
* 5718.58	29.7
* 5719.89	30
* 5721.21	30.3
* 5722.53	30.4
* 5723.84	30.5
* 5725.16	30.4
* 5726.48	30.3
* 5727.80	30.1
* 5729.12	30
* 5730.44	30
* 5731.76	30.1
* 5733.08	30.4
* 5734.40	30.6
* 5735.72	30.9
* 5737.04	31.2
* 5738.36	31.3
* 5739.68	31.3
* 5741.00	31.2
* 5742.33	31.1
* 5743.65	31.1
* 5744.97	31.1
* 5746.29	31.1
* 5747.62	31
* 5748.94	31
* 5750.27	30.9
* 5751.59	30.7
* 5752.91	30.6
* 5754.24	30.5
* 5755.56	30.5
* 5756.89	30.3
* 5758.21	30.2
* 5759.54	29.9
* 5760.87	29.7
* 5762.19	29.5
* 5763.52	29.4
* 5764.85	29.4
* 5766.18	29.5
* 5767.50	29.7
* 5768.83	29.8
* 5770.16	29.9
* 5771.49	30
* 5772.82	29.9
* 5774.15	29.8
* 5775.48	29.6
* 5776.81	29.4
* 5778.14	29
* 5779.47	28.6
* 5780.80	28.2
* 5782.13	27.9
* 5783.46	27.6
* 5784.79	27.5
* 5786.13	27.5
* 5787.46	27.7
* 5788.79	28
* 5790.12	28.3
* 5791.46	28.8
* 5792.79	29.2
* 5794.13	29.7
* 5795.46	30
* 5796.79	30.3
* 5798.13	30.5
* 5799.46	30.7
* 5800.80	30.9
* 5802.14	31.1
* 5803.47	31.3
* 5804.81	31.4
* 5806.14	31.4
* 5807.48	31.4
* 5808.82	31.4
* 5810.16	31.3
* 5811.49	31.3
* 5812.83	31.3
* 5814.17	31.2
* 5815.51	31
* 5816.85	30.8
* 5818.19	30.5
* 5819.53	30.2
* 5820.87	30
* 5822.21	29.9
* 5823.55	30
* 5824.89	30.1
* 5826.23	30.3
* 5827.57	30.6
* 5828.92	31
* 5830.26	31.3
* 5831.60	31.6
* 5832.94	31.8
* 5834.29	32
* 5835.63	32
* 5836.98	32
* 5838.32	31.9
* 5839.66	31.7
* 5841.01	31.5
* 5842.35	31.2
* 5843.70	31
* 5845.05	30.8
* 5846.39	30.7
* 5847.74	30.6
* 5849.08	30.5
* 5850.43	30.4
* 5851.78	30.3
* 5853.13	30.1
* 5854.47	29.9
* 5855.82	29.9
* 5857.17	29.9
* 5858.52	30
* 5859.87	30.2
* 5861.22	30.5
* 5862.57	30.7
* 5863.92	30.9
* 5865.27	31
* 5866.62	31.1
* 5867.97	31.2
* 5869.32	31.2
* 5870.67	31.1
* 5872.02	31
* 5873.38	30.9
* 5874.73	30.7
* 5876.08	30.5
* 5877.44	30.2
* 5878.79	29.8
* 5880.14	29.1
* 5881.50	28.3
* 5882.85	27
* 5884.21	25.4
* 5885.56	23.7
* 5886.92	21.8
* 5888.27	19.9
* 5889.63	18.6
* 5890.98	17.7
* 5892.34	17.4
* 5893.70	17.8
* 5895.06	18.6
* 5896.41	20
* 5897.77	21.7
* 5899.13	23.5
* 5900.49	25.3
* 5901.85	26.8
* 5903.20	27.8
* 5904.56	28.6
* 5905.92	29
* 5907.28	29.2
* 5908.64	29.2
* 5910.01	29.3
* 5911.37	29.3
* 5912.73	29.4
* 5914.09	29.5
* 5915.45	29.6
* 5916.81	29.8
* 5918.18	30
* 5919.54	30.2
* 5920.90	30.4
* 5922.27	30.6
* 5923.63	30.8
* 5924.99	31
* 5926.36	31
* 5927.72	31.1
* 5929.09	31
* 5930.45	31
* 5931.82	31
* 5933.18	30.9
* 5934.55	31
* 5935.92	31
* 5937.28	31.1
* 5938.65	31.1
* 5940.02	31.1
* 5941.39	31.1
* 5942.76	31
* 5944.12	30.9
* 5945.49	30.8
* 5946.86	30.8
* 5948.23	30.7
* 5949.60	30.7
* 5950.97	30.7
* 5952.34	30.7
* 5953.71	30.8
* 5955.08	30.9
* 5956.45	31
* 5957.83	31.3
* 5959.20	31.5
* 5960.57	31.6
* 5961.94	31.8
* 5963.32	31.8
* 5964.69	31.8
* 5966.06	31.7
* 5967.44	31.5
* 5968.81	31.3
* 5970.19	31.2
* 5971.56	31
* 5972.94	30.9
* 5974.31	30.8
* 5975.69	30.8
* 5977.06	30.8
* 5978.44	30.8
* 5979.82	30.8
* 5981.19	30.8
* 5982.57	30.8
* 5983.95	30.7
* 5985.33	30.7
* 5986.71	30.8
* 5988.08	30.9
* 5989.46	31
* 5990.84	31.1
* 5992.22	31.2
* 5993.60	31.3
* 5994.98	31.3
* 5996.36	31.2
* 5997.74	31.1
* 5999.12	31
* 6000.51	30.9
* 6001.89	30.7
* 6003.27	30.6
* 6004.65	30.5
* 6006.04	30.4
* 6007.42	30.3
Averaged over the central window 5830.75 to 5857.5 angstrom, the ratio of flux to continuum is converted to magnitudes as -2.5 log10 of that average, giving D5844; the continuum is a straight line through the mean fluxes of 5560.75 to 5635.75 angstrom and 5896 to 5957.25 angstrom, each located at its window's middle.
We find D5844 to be -0.068 mag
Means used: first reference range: 27.6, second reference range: 29.7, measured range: 31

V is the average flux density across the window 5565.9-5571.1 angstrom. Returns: 26.6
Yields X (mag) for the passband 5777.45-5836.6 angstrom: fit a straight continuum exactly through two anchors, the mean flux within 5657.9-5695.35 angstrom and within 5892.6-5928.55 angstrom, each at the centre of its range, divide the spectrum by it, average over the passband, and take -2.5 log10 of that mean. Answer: -0.07 mag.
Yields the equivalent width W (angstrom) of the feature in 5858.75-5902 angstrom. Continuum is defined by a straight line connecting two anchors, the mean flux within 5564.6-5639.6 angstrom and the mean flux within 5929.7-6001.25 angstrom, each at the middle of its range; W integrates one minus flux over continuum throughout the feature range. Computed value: 5.50 angstrom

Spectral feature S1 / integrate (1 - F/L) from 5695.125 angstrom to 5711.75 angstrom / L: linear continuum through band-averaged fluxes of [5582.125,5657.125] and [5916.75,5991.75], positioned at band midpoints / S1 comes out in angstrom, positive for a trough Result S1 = 0.7 angstrom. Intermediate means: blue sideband 28.3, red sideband 31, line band 27.7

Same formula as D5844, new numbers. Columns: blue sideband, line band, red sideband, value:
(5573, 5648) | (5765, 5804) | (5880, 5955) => -0.051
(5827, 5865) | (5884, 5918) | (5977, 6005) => 0.237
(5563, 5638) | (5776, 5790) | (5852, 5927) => -0.017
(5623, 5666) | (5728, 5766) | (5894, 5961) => -0.045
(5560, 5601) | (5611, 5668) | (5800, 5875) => -0.049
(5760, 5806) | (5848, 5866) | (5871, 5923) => -0.104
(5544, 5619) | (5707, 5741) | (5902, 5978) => -0.034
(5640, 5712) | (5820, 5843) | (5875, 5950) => -0.106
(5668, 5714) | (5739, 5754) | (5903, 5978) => -0.068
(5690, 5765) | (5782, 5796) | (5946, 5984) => 0.059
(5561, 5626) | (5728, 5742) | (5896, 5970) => -0.085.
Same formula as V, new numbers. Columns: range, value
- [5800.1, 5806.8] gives 31.2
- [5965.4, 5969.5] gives 31.5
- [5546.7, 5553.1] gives 28.7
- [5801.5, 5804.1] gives 31.3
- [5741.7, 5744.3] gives 31.1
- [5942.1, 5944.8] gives 31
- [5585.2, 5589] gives 26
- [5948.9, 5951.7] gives 30.7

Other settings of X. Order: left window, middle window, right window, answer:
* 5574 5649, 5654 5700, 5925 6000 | -0.01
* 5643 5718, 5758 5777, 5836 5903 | -0.05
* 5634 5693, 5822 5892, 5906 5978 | 0.03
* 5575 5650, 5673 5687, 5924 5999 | -0.03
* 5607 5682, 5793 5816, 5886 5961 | -0.08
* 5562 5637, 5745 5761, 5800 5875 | -0.03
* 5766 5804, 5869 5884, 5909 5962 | 0.01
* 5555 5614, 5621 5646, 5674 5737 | -0.06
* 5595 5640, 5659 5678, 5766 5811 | -0.02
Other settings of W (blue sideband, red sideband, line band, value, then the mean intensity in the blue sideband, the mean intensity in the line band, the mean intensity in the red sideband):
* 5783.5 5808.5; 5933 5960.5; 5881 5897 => 4.8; 29.7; 21.3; 31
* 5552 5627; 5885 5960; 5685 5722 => -0.8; 27.4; 28.3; 28.2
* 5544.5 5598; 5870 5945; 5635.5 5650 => -1.3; 27.2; 29.8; 27.9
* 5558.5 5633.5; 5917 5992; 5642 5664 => -0.7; 27.5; 28.9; 31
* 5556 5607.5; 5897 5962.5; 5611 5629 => -0.6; 27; 28.2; 30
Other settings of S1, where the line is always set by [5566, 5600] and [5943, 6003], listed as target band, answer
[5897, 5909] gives 1.4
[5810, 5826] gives -0.8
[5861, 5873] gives -0.5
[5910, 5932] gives 0.1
